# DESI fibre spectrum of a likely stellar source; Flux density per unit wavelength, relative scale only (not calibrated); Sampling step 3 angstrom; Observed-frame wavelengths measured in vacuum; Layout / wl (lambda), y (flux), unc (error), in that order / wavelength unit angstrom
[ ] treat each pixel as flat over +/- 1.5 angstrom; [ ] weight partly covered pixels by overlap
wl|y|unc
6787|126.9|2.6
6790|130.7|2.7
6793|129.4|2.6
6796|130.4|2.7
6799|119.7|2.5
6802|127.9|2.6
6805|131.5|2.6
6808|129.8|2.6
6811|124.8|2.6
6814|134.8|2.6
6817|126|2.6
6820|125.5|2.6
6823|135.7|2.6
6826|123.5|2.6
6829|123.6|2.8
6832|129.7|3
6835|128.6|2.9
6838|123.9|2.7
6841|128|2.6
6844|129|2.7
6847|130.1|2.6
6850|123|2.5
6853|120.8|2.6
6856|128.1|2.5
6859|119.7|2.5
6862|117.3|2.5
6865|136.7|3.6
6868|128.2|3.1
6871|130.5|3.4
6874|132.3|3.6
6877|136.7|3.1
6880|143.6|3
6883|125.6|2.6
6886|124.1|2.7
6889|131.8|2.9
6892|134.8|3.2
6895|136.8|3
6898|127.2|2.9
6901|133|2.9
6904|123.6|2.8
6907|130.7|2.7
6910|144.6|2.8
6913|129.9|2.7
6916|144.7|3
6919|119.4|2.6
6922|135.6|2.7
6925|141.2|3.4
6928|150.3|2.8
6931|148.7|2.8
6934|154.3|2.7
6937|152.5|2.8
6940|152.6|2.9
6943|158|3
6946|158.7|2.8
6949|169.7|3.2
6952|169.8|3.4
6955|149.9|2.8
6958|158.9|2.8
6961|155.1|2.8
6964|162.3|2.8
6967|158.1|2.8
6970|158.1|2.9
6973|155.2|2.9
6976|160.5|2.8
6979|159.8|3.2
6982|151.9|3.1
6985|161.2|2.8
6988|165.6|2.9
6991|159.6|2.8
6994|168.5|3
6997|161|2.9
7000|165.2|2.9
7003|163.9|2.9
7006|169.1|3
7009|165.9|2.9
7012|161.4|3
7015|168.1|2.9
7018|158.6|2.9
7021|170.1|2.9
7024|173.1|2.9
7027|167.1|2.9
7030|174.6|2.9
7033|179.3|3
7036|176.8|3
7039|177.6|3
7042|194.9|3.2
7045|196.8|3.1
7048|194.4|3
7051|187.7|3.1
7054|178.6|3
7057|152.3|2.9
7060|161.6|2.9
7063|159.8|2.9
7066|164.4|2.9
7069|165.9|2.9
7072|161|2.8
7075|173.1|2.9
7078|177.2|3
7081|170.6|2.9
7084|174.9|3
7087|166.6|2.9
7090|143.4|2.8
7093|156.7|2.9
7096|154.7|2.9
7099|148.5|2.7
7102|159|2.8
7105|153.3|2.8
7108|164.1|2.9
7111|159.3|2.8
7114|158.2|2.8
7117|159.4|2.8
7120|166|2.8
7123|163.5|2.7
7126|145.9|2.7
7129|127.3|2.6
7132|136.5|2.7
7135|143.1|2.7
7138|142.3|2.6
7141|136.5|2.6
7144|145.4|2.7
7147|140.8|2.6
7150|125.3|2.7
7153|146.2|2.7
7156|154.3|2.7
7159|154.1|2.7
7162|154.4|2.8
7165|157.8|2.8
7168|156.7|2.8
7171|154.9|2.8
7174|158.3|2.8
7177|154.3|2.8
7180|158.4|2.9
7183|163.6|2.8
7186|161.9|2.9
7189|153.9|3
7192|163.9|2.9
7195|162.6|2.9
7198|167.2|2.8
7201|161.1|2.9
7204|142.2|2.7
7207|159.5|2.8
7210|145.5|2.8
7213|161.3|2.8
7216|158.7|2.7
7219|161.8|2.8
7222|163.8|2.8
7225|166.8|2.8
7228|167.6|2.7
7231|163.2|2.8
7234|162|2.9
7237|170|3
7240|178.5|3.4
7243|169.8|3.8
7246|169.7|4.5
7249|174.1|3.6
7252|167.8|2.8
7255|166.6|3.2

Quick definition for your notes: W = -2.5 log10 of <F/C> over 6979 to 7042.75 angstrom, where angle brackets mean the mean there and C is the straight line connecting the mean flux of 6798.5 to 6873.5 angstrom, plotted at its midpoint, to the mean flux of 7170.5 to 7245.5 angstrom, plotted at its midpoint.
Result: -0.17 mag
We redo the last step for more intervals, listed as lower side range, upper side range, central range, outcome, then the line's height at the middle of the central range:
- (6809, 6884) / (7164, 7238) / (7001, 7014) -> -0.16 mag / 143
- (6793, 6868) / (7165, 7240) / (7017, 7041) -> -0.19 mag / 145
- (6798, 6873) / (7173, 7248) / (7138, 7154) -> 0.13 mag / 156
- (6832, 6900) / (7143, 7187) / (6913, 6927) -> -0.02 mag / 133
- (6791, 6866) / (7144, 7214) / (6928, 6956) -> -0.16 mag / 136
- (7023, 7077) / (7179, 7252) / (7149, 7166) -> 0.12 mag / 167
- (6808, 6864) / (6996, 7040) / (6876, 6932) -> 0.06 mag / 142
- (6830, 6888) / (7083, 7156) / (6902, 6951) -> -0.08 mag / 134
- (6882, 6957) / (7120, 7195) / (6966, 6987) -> -0.10 mag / 144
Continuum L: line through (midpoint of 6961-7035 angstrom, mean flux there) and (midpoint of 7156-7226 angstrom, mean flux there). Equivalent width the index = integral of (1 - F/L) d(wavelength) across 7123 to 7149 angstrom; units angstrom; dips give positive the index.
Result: 3.1 angstrom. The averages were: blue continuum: 164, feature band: 141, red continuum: 158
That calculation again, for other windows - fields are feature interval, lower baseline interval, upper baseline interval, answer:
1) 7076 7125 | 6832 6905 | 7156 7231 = -3.5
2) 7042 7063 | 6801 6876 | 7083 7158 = -4.8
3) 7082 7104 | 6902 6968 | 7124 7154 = -2.6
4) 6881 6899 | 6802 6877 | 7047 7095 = 0.8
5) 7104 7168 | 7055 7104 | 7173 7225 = 4.5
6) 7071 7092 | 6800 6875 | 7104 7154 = -3.2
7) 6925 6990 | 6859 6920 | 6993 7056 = -2.0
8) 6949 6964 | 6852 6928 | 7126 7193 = -2.7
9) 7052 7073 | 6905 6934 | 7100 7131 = -1.8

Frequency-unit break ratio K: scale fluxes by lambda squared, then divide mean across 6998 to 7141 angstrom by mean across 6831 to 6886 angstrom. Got 1.4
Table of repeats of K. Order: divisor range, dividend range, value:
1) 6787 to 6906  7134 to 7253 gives 1.35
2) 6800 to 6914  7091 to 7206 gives 1.29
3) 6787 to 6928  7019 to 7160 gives 1.33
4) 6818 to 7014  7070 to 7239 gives 1.17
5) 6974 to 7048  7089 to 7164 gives 0.91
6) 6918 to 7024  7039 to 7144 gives 1.06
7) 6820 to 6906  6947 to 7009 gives 1.29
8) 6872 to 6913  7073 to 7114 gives 1.29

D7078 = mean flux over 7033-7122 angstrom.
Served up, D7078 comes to 168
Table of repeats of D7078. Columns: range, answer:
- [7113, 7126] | 160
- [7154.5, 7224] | 158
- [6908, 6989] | 153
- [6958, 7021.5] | 162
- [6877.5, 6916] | 133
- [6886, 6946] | 140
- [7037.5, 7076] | 174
